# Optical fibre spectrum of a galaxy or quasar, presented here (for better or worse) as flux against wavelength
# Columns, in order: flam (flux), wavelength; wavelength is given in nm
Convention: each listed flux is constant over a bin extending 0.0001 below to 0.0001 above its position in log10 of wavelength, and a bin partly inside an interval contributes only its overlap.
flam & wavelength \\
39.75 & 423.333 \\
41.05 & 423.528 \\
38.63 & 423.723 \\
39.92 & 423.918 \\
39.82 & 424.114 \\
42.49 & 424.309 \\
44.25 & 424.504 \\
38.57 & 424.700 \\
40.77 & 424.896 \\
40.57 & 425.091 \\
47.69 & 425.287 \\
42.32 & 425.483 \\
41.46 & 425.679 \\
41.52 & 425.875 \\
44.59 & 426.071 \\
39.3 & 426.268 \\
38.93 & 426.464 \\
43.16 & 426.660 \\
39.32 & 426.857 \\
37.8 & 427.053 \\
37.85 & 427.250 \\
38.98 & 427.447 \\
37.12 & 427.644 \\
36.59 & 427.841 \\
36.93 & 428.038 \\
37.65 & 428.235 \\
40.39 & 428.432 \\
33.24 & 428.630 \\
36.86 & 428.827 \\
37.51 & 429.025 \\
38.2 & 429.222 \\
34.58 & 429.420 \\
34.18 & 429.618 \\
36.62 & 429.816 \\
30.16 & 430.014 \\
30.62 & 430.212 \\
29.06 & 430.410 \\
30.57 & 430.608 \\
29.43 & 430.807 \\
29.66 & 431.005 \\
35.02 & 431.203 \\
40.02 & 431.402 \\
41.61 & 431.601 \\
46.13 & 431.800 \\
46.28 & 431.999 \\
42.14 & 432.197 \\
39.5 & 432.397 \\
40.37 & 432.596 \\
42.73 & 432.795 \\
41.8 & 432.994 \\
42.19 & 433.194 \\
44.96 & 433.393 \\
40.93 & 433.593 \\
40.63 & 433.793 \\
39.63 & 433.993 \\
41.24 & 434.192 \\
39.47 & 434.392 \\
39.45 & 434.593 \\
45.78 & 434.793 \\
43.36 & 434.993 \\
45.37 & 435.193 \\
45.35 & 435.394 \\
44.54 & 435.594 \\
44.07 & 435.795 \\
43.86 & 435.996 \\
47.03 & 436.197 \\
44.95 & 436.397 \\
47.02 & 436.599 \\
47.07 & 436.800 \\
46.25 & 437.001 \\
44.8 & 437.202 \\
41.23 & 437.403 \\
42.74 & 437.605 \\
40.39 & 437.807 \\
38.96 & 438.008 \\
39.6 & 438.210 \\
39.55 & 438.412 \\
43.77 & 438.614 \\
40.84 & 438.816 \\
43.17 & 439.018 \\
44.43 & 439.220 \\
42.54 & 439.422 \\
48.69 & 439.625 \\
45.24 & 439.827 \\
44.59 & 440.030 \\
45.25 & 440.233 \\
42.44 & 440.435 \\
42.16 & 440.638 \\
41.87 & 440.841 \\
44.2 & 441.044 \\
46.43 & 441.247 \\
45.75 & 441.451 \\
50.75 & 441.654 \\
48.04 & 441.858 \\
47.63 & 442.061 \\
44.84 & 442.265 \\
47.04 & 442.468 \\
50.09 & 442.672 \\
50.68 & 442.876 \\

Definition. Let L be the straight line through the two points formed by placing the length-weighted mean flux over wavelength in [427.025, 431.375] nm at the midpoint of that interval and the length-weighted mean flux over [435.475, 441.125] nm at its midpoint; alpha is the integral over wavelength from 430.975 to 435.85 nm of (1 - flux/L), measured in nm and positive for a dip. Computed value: -0.36 nm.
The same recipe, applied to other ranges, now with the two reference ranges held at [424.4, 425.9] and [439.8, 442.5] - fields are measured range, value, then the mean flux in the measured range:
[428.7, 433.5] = 0.65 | 37.5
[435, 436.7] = -0.03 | 45.2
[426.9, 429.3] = 0.30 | 37.5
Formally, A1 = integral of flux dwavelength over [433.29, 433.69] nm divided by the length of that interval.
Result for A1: 43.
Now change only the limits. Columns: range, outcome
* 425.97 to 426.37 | 41.9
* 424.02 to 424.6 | 42.3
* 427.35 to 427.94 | 37.6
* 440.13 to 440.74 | 43.3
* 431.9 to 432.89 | 42.2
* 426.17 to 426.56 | 39.2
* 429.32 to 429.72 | 34.4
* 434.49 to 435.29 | 43.5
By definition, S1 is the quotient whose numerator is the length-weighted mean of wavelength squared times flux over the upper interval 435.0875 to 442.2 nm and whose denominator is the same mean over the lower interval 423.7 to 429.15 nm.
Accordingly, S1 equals 1.2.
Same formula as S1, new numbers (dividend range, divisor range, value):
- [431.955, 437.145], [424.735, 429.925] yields 1.15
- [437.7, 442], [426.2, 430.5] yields 1.26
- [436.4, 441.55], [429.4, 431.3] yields 1.42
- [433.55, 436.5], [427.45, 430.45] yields 1.25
